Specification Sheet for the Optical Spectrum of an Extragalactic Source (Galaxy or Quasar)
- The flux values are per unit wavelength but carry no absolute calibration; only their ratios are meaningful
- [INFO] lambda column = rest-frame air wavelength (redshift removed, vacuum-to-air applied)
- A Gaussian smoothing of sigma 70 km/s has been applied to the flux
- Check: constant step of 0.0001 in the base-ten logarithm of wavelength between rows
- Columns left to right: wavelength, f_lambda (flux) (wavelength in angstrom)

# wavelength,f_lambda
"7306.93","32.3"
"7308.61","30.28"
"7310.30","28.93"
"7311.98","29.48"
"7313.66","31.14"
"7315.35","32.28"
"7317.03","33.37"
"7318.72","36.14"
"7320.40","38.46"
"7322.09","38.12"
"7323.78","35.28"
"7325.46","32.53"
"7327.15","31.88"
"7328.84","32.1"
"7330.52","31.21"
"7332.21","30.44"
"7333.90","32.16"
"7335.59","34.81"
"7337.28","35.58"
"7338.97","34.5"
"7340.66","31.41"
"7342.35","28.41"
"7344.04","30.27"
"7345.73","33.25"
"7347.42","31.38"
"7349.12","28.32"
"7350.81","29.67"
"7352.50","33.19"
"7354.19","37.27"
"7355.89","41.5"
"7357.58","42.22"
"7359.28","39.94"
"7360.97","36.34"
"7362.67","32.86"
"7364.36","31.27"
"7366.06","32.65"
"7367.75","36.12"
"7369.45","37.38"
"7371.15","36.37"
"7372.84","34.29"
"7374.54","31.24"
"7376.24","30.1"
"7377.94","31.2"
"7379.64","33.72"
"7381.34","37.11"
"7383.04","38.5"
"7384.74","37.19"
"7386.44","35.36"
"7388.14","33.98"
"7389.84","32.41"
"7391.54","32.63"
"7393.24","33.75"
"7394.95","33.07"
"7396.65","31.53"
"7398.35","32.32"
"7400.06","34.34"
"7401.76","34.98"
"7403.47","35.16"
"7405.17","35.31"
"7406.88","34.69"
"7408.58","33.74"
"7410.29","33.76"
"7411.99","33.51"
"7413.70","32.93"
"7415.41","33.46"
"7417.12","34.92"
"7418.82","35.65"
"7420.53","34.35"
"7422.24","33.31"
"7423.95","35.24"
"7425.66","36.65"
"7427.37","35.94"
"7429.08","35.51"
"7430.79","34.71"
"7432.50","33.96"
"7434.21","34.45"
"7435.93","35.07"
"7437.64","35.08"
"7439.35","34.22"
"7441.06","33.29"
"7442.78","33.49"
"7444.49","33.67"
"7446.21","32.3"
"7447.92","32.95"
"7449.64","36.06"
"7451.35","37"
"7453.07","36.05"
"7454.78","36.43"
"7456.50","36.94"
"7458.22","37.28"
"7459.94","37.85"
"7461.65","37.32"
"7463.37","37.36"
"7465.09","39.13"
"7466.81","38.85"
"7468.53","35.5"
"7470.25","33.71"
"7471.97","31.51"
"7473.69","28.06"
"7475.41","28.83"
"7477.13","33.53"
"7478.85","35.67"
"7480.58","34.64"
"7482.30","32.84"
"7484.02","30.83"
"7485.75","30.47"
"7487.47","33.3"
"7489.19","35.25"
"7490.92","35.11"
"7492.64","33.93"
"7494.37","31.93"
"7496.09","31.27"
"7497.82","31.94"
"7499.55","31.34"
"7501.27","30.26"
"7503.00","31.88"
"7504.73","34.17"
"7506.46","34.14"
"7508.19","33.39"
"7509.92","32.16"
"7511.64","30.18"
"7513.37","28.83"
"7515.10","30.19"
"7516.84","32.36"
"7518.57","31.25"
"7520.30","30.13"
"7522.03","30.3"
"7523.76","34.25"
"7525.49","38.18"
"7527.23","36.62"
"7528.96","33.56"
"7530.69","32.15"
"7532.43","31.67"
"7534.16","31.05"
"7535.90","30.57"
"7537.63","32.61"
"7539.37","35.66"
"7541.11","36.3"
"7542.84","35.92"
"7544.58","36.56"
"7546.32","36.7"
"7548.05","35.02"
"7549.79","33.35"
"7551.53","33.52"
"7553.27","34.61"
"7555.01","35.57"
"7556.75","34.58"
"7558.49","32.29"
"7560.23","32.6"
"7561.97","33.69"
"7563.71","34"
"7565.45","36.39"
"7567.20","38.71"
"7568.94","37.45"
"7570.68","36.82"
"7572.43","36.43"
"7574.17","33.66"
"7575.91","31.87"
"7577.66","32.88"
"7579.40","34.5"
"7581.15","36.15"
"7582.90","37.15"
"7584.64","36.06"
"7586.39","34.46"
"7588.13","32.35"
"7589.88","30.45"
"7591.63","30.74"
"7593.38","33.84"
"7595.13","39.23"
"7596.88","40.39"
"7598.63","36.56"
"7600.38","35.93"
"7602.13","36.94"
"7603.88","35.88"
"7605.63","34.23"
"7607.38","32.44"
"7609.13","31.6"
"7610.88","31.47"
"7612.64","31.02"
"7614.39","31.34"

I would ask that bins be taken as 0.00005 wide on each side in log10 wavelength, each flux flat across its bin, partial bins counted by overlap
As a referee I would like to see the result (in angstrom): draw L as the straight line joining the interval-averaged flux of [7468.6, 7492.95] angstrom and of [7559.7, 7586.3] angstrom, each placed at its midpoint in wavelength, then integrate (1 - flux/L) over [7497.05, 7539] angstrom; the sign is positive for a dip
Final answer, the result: 1.87 angstrom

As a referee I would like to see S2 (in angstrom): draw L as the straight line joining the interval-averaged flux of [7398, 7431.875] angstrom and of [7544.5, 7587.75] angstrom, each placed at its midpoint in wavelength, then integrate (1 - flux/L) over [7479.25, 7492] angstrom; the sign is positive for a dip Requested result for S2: 0.5 angstrom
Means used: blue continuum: 34.6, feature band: 33.3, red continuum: 34.9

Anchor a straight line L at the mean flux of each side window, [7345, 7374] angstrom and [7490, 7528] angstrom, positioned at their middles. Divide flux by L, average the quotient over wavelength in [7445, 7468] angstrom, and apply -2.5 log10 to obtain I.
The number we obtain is -0.10 mag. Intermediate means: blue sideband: 34.9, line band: 36.5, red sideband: 32.4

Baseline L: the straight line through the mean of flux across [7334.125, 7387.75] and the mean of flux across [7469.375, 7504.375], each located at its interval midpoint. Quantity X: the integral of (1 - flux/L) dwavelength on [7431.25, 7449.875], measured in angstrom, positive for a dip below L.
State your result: -0.5 angstrom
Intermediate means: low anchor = 34.3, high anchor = 32.3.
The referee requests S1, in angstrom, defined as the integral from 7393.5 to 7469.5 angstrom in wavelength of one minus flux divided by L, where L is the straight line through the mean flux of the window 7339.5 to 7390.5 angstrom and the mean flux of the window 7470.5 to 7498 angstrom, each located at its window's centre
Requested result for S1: -4.0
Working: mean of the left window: 34.2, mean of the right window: 32.5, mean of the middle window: 35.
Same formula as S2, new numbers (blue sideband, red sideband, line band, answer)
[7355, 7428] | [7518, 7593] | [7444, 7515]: 1.47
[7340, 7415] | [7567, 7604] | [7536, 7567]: 0.39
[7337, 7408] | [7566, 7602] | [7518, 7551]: 1.16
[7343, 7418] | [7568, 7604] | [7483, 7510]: 1.69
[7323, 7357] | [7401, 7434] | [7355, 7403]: -1.54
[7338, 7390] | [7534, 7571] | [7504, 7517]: 1.04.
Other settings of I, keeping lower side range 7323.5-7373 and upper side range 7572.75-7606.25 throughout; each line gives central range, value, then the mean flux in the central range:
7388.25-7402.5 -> 0.03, 33.2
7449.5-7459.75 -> -0.07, 36.7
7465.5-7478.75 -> 0.04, 33.2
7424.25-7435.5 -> -0.03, 35.2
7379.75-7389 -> -0.07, 36.2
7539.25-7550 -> -0.03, 35.8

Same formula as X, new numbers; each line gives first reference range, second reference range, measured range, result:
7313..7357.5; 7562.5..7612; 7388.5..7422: 0.02 angstrom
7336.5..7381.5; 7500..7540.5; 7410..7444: -1.20 angstrom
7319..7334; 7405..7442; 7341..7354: 1.11 angstrom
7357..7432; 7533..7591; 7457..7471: -1.06 angstrom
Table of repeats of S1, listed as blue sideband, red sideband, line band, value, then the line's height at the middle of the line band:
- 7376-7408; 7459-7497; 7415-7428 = -0.3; 34.1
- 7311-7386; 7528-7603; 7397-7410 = 0.0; 34.1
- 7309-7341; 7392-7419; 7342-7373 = -0.9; 33.4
